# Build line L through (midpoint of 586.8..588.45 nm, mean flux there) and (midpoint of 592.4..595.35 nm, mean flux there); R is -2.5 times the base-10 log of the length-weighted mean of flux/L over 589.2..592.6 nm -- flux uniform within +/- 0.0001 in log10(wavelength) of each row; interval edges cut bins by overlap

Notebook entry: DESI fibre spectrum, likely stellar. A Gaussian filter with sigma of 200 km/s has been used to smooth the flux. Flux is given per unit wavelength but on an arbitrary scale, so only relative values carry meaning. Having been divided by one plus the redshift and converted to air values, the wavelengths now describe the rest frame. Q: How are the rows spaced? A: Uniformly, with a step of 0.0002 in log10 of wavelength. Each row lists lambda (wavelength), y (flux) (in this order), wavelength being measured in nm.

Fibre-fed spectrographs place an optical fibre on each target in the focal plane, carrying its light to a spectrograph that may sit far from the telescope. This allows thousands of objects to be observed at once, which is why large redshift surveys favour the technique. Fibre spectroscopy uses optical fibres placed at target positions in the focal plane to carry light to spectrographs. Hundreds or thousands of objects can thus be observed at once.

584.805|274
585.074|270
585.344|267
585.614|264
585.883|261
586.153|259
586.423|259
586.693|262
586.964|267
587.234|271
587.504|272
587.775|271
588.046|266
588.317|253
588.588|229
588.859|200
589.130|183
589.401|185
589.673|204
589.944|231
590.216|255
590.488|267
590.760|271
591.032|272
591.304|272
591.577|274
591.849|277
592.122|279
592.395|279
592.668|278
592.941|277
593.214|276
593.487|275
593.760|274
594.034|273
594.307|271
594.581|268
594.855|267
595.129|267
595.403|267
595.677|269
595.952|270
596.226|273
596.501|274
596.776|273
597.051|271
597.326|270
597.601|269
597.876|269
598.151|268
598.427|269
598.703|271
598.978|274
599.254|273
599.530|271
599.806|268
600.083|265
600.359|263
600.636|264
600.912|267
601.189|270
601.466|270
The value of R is 0.06 mag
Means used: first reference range 266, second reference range 273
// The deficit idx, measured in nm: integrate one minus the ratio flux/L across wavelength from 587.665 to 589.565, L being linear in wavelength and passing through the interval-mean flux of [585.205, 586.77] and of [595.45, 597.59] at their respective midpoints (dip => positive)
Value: 0.28 nm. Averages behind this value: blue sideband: 262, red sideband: 271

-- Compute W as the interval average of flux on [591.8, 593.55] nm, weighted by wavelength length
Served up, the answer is 277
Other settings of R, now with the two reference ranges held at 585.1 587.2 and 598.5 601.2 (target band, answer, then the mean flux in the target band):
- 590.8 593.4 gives -0.04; 276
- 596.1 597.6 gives -0.02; 272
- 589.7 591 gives 0.05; 253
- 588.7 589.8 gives 0.34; 194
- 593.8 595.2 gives -0.01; 270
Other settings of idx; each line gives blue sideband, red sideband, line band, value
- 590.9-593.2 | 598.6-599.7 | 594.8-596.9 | 0.03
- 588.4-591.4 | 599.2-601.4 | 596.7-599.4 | -0.11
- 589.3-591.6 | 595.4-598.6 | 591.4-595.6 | -0.25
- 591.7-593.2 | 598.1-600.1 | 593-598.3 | 0.06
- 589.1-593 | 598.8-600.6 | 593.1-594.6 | -0.08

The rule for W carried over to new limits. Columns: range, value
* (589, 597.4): 263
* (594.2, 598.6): 270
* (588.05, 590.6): 225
